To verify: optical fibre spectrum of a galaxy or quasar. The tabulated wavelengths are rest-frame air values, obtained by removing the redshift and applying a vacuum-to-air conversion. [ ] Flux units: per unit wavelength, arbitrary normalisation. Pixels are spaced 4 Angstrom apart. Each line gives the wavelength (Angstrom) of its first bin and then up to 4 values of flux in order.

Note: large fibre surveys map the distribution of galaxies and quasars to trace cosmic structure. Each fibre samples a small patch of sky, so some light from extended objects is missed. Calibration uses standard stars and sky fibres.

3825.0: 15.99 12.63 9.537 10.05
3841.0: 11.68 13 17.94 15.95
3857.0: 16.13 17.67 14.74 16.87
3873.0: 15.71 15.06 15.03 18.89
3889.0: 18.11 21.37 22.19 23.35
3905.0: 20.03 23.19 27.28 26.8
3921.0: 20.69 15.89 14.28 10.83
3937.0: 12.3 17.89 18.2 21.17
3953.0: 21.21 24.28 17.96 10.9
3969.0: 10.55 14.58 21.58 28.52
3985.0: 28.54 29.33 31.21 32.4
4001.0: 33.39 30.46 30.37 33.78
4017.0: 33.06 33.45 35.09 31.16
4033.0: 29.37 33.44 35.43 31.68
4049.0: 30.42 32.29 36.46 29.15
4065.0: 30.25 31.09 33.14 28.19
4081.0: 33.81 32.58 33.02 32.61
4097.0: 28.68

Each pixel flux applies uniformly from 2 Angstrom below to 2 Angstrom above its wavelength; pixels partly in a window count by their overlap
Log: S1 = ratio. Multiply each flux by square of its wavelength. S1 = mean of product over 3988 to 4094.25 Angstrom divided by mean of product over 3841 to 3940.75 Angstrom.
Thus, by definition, 1.93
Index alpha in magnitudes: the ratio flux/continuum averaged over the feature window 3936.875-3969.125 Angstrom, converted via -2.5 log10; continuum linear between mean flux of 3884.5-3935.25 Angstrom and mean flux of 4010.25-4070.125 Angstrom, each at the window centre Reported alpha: 0.33 mag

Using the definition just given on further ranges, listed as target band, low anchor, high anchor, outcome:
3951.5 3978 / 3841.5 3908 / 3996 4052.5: 0.47 mag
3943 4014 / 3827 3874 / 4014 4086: 0.08 mag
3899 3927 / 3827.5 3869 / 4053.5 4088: -0.17 mag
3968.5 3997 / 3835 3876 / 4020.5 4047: 0.13 mag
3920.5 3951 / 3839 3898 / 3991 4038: 0.42 mag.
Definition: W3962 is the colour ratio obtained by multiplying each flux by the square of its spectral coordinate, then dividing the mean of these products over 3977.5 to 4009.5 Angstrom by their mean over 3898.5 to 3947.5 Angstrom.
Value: 1.6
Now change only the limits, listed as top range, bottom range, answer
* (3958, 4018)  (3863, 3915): 1.39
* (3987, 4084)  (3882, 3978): 1.80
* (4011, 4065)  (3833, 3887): 2.36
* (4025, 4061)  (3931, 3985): 1.87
